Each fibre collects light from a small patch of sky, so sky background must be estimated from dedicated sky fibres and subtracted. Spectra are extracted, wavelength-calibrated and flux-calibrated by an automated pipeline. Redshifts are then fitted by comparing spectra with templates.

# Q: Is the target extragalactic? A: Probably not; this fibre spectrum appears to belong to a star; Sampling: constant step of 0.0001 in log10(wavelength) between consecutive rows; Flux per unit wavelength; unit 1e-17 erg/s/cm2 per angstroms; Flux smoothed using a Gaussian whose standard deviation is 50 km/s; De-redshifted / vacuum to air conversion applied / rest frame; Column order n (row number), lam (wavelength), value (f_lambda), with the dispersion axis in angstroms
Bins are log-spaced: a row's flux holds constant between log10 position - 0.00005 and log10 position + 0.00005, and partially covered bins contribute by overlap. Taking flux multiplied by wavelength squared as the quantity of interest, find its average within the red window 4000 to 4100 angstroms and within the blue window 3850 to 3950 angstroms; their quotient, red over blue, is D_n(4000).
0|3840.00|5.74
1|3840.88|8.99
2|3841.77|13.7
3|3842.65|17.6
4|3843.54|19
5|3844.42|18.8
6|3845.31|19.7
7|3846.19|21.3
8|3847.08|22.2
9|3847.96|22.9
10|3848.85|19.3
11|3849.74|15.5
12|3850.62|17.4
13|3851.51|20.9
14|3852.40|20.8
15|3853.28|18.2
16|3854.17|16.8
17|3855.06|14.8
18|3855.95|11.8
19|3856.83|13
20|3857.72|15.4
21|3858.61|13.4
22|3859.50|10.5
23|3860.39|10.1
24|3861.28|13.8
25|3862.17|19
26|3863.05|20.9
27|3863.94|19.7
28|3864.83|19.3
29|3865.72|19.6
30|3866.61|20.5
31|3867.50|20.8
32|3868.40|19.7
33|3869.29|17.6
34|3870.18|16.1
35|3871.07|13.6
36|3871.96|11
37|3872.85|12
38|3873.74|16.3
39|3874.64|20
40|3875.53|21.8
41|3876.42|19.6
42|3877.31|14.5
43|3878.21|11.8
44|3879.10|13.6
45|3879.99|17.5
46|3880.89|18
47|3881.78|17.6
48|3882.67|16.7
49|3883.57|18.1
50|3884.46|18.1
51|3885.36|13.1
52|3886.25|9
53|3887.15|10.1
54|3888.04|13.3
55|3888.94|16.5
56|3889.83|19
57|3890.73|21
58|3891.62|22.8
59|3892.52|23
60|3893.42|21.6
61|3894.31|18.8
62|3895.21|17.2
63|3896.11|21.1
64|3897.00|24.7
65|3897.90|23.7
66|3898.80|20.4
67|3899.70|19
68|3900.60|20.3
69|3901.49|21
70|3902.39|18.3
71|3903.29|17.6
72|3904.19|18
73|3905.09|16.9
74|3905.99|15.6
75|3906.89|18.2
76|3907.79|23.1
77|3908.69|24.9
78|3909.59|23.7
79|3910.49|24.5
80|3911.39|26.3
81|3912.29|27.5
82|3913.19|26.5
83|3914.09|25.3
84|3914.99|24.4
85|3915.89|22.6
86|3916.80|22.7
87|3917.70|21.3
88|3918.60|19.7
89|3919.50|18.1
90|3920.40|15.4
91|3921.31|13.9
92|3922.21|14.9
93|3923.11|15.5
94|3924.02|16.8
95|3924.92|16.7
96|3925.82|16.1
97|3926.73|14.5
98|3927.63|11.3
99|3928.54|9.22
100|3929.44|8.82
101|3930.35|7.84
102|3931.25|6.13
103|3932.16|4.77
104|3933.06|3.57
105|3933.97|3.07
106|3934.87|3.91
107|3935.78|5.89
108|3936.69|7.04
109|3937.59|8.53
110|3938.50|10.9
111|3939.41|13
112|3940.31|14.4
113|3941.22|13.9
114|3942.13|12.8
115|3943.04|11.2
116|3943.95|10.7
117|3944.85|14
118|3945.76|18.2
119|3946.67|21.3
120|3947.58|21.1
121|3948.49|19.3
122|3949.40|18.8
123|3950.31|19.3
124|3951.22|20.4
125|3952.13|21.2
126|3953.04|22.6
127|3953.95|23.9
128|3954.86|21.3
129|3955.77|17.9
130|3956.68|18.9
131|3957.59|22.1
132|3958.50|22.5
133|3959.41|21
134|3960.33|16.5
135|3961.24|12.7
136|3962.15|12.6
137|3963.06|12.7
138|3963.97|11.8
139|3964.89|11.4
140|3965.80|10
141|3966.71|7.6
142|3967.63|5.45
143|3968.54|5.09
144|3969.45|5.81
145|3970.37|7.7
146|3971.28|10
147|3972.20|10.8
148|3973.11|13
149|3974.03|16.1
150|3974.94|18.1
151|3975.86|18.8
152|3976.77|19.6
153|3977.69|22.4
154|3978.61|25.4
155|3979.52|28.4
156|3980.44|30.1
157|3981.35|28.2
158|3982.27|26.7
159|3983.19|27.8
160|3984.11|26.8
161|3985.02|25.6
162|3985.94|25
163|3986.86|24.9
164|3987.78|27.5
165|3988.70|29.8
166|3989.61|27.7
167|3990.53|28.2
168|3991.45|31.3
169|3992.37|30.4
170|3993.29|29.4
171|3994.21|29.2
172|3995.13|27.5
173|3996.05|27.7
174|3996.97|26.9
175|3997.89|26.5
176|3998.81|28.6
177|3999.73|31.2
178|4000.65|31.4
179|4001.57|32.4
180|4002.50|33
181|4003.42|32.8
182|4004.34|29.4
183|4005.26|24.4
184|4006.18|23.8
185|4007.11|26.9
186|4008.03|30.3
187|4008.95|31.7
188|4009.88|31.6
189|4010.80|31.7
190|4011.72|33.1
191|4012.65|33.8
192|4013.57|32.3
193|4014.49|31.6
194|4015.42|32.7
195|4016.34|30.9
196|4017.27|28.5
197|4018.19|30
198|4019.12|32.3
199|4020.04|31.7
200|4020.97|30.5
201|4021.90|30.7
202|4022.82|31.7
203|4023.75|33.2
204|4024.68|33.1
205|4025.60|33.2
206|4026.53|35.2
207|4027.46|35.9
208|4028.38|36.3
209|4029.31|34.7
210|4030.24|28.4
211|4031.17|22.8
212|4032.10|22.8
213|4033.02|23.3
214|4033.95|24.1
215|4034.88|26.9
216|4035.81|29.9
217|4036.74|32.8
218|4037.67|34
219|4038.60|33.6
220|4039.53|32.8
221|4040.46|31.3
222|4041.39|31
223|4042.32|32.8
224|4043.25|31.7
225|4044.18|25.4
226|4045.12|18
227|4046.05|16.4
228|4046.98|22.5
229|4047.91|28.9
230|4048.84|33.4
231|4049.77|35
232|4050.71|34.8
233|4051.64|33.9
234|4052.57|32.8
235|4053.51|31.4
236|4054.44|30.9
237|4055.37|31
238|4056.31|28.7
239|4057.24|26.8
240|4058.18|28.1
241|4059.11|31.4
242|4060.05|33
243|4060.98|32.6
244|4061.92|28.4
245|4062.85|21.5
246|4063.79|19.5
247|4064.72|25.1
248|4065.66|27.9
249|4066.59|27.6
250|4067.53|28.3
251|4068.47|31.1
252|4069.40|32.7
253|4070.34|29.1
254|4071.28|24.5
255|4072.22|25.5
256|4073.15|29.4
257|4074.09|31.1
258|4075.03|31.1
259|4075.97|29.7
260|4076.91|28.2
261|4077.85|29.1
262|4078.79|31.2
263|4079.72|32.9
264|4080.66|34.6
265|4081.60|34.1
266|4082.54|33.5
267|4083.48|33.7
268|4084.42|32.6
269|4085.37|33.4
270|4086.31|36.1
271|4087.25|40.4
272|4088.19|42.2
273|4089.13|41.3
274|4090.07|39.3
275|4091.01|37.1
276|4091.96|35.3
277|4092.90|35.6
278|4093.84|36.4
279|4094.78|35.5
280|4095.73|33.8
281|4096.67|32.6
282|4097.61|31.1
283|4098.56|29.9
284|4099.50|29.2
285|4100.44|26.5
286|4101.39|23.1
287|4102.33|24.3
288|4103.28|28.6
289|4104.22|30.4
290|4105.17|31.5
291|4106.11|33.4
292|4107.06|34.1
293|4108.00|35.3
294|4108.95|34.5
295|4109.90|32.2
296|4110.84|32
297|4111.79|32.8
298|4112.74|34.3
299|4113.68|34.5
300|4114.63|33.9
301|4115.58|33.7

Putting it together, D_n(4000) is 2.01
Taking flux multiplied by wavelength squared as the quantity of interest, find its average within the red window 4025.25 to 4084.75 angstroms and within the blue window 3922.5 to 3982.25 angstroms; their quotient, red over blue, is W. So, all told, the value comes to 2.12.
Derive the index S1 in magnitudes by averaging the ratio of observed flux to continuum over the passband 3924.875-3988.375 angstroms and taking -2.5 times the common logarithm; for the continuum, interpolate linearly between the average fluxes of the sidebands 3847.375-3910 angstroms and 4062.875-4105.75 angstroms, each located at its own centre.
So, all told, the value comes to 0.42 mag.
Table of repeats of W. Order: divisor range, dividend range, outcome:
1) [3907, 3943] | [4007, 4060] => 2.10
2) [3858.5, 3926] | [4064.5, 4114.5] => 1.92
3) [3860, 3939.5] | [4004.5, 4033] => 1.94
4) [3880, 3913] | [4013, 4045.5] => 1.68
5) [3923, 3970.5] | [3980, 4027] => 2.29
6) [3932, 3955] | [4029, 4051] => 2.13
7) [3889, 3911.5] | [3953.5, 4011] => 1.14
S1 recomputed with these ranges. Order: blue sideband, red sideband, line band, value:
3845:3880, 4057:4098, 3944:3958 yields 0.17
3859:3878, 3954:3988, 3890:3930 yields -0.13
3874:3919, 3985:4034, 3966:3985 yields 0.45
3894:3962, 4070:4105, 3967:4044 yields -0.11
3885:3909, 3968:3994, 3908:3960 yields 0.22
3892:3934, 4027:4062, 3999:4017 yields -0.16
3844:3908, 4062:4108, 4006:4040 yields -0.13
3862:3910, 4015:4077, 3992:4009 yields -0.11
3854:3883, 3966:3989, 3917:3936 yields 0.43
